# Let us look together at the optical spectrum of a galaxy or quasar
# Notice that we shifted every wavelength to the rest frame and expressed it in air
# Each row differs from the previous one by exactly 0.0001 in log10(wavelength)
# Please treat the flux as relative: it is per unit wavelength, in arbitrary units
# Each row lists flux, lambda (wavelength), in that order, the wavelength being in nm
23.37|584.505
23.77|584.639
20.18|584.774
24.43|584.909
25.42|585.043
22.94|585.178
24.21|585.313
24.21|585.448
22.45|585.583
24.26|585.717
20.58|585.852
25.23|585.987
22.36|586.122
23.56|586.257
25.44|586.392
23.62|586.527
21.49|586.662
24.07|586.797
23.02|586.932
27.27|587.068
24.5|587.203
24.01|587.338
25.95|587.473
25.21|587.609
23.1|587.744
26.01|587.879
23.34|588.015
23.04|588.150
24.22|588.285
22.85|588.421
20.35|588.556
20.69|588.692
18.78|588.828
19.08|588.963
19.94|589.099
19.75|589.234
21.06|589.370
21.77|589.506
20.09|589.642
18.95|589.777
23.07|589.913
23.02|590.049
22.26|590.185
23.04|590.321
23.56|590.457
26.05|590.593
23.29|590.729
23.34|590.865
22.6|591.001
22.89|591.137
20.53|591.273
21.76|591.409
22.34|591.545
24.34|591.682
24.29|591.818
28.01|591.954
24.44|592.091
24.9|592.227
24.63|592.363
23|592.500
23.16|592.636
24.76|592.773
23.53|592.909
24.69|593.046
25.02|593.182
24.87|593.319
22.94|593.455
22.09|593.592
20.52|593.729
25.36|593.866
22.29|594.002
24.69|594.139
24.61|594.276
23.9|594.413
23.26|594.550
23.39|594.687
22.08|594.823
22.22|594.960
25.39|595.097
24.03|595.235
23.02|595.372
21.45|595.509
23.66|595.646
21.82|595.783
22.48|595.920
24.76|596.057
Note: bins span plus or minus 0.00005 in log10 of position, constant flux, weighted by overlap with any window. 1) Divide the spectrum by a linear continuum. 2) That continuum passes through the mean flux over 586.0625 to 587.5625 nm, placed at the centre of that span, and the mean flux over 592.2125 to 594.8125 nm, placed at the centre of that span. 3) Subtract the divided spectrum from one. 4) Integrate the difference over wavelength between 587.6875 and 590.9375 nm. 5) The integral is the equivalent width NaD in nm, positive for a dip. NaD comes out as 0.25 nm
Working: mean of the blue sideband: 24.1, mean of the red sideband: 23.7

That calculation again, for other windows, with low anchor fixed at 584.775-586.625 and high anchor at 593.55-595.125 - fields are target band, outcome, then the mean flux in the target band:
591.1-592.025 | -0.004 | 23.5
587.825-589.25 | 0.111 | 21.7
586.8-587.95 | -0.064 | 24.8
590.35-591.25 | -0.001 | 23.4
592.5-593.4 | -0.034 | 24.2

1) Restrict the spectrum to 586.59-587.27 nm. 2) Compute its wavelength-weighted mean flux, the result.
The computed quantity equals 24.1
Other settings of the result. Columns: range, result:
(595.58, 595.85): 22.8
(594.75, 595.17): 23.2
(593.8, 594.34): 24.2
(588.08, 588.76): 22.2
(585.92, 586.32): 23.7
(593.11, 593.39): 25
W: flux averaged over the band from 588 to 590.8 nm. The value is 21.8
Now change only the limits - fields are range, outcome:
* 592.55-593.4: 24.3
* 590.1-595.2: 23.6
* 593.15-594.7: 23.5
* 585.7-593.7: 23.1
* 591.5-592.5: 24.6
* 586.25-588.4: 24.2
